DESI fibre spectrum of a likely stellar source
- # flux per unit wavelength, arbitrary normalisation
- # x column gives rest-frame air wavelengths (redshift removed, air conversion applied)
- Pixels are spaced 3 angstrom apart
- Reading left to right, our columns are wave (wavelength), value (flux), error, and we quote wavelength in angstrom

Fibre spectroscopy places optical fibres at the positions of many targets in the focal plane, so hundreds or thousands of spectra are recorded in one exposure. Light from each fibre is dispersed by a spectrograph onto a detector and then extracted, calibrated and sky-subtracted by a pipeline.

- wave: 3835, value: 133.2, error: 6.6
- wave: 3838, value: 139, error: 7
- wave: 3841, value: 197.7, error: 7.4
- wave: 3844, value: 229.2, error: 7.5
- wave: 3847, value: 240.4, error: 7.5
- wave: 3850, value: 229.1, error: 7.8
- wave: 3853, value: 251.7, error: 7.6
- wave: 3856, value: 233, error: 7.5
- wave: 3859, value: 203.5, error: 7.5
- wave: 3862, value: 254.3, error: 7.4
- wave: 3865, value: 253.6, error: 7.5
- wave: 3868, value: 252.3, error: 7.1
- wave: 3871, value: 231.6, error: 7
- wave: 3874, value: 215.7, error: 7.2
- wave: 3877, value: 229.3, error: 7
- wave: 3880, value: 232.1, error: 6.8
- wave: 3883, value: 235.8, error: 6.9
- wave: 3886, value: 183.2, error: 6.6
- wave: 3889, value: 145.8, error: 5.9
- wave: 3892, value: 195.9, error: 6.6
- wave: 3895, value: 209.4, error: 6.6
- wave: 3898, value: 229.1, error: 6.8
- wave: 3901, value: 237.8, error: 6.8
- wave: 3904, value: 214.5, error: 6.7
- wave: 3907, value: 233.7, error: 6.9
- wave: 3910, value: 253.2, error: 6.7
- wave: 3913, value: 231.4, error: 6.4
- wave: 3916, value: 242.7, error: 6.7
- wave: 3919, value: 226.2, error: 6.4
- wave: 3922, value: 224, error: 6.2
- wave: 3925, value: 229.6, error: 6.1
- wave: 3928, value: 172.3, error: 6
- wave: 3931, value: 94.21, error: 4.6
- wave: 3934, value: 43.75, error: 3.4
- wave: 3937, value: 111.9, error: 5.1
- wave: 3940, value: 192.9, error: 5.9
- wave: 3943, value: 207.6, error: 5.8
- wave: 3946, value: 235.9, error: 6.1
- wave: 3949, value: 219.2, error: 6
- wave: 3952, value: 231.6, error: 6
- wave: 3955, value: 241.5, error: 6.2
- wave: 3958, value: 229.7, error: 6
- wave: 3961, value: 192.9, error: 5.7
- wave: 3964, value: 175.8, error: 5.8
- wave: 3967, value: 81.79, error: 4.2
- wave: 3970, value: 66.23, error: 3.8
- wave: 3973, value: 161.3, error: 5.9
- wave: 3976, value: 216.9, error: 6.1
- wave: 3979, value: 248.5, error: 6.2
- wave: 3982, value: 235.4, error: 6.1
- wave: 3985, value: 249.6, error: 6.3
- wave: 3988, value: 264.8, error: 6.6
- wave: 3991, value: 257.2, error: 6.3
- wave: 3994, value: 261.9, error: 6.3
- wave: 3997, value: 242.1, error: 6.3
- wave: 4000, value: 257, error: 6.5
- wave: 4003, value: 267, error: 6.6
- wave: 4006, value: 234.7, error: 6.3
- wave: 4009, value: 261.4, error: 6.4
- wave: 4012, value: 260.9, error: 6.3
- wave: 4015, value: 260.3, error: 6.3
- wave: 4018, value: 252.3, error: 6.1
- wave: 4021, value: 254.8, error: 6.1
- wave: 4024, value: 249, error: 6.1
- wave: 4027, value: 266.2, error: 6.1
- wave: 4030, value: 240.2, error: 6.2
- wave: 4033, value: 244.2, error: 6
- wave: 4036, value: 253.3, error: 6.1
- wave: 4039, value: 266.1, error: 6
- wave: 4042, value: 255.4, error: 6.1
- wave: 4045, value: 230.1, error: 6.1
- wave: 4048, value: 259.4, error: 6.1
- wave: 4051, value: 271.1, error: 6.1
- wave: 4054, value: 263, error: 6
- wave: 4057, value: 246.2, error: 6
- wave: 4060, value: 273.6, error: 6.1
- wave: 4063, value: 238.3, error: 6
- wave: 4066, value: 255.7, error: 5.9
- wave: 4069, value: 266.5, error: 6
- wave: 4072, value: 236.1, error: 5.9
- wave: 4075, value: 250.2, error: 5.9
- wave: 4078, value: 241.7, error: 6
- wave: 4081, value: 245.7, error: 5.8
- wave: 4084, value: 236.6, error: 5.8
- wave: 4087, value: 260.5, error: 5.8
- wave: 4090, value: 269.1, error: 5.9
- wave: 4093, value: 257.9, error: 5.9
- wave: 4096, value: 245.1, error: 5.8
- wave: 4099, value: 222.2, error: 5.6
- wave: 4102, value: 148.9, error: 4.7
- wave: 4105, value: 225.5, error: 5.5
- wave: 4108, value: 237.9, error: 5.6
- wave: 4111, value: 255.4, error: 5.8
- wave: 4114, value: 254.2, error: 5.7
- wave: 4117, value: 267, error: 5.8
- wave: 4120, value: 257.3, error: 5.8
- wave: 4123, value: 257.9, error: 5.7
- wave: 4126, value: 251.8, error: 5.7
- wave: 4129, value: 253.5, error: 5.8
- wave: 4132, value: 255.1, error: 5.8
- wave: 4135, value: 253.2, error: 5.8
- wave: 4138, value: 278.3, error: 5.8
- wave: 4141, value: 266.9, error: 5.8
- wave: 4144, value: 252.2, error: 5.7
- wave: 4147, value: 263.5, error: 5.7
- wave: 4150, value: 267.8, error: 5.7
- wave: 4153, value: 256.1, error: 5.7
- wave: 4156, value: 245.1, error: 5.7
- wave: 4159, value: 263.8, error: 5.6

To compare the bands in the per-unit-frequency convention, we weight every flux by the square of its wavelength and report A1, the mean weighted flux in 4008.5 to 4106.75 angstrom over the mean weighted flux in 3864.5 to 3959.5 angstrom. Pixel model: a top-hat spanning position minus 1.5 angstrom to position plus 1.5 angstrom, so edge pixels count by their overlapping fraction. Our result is 1.3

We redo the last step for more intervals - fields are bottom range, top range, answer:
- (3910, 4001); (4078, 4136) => 1.31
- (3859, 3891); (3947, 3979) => 0.87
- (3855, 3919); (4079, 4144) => 1.23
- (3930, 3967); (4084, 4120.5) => 1.46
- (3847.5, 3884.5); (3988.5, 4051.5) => 1.17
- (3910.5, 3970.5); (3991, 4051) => 1.43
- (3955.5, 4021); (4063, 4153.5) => 1.18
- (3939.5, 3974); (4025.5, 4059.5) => 1.43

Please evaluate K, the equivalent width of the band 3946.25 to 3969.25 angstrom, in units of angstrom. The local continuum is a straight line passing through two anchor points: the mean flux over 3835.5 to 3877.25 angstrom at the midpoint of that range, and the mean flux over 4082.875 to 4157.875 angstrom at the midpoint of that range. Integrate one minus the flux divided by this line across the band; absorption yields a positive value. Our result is 3.9 angstrom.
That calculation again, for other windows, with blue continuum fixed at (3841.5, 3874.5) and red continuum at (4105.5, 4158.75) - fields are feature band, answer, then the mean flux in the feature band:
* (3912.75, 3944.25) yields 8.3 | 177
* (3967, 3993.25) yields 4.1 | 206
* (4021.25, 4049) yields -0.3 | 252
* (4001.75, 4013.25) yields -0.4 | 256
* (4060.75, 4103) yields 1.7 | 243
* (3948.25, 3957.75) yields 0.4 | 232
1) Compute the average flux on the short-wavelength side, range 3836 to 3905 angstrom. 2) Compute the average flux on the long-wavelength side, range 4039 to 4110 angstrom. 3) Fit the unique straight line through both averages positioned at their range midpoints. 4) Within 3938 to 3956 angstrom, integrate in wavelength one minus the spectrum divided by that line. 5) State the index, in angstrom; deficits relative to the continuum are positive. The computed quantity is 0.9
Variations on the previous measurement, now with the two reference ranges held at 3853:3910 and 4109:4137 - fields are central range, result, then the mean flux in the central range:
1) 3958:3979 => 6.5 angstrom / 162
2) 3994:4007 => -0.7 angstrom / 252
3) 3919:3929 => 0.7 angstrom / 213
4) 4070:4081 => 0.2 angstrom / 244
